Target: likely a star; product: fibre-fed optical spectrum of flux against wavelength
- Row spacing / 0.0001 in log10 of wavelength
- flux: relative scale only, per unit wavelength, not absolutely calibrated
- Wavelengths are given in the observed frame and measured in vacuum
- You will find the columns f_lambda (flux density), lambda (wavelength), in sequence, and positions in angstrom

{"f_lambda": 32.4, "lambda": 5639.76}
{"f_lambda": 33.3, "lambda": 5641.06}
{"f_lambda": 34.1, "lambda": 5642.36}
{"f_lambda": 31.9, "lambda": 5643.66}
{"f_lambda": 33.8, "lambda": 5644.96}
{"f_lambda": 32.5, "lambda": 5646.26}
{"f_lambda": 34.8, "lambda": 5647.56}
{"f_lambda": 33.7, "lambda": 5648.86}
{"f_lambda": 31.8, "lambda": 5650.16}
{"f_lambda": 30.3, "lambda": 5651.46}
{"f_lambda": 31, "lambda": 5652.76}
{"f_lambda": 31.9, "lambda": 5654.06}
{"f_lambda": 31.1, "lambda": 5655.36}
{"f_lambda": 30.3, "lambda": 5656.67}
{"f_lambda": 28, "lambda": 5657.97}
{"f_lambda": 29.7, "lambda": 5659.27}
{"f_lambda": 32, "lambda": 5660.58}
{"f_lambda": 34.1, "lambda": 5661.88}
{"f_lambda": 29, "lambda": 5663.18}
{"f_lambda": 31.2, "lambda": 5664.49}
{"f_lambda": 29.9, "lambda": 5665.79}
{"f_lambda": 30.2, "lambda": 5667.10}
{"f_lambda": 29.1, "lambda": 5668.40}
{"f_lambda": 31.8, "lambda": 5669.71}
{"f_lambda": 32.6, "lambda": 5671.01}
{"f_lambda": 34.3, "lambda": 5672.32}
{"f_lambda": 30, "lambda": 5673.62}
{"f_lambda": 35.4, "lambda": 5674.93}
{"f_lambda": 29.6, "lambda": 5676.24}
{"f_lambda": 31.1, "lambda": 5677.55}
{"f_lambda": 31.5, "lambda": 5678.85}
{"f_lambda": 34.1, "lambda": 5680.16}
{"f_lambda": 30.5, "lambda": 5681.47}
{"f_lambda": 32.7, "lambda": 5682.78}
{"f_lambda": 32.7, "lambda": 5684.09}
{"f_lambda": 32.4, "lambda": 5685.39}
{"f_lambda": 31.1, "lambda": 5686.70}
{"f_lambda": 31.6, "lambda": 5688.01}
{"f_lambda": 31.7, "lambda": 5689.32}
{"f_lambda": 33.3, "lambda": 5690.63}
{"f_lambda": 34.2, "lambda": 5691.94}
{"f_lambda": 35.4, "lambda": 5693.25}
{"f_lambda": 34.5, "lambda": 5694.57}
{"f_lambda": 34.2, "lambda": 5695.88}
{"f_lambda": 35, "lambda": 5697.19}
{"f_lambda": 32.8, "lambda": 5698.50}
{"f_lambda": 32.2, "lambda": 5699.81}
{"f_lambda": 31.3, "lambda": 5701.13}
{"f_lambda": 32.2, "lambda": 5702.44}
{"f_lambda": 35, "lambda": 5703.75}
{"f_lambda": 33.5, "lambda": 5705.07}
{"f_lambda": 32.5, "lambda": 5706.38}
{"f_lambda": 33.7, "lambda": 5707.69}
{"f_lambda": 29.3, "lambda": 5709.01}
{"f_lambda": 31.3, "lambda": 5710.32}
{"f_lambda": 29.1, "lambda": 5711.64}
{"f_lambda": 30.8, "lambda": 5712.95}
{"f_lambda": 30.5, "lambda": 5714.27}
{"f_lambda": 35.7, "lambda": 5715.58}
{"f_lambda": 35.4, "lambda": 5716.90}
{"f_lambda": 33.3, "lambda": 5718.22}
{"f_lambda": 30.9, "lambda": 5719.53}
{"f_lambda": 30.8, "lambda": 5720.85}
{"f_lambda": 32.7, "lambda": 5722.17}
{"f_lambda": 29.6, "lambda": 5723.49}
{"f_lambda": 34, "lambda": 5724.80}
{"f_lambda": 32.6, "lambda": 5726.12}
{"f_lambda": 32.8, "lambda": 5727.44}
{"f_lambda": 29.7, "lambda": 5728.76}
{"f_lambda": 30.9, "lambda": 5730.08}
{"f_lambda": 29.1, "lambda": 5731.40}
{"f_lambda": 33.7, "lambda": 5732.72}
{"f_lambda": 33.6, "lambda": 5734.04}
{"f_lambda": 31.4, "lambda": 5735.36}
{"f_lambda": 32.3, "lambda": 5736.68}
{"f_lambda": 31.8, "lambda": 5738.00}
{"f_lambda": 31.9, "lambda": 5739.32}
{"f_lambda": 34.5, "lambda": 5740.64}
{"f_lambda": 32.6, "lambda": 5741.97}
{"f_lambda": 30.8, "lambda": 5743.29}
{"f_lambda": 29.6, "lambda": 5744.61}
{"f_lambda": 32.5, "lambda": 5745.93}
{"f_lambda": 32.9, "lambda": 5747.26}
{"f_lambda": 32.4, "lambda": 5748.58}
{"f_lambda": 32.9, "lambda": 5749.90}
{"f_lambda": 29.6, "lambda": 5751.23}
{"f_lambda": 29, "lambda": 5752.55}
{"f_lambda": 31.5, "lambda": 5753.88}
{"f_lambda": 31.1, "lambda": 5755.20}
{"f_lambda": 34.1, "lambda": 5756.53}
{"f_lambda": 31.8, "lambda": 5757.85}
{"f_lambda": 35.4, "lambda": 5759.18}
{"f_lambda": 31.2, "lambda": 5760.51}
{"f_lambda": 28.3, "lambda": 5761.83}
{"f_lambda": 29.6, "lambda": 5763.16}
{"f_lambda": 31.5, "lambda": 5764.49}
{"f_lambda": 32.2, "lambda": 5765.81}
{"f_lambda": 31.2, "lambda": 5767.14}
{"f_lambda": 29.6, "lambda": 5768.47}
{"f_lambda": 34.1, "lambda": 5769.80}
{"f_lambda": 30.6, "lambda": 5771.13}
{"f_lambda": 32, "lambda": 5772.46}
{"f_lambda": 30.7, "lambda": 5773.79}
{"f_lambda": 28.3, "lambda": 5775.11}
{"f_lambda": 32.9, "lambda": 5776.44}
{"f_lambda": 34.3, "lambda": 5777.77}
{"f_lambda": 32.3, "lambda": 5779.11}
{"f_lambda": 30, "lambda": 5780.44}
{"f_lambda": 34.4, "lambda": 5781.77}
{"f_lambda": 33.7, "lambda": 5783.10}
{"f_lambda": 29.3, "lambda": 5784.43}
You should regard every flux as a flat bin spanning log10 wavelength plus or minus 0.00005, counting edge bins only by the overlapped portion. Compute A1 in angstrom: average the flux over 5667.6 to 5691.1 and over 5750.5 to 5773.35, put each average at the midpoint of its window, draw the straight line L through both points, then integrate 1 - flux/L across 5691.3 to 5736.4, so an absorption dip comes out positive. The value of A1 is -1.1 angstrom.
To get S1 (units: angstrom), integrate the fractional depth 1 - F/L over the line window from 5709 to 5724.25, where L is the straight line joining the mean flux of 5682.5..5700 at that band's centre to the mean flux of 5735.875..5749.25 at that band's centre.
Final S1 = 0.4 angstrom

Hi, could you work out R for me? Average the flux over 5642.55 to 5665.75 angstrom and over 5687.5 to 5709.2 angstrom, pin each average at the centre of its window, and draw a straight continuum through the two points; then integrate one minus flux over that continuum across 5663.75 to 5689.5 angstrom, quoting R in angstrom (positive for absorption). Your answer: 0.6 angstrom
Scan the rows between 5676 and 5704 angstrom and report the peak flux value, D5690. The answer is 35.4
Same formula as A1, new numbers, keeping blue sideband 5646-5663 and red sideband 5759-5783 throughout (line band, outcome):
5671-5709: -1.4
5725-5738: -0.1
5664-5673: 0.1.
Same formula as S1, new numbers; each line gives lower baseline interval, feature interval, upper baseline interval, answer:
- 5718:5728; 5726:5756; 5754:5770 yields 0.13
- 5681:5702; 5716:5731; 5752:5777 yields 0.06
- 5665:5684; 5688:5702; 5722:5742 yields -0.69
